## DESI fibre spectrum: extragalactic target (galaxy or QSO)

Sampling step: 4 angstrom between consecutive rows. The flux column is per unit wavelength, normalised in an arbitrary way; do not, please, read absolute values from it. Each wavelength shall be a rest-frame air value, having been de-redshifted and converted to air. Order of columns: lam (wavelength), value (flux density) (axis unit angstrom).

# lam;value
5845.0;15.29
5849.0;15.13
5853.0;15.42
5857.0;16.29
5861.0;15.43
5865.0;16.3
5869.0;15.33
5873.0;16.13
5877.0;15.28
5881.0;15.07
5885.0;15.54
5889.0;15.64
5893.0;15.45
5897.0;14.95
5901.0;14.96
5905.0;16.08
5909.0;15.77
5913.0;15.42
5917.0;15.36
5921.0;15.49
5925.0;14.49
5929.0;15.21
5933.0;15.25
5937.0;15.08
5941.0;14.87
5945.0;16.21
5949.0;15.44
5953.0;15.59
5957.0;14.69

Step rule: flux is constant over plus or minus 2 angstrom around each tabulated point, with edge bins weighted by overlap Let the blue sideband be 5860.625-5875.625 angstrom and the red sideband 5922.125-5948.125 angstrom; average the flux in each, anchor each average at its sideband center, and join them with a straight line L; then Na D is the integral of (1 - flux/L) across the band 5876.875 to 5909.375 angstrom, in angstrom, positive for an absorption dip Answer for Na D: 0.4 angstrom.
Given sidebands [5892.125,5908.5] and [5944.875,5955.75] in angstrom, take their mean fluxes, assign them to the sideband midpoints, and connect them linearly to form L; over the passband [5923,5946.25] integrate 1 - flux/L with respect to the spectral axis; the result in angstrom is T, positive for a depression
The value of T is 0.6 angstrom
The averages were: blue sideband 15.4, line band 15.2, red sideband 15.6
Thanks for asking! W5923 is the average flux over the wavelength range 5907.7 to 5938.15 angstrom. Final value 15.3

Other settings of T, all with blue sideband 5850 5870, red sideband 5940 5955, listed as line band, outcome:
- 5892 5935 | 0.9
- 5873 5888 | 0.3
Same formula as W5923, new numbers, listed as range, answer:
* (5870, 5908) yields 15.5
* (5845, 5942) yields 15.4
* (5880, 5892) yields 15.4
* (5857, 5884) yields 15.6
